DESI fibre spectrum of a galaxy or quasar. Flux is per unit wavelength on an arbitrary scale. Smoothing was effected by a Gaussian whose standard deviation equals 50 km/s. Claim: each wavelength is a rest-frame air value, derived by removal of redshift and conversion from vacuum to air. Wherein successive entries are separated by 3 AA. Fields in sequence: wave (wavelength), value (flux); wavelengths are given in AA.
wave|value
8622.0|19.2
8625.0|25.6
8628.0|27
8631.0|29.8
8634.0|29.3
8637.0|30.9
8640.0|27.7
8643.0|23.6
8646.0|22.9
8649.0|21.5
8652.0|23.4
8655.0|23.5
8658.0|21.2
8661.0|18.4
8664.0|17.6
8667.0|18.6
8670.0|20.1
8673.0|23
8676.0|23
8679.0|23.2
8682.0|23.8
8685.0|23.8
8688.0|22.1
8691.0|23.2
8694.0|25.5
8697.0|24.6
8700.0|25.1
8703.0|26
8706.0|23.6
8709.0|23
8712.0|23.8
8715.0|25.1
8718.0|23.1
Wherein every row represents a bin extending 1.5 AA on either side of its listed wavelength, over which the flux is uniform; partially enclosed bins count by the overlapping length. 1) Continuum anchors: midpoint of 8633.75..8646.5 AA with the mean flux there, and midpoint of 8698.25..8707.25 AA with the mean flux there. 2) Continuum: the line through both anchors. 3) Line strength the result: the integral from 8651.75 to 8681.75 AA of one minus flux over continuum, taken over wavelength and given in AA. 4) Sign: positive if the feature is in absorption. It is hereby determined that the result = 5.60 AA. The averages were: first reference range 27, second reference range 24.9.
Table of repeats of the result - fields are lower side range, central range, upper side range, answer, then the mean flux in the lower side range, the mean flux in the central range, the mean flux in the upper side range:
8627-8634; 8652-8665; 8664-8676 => 1.3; 28.7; 20.6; 20.5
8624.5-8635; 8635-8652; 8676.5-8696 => 1.1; 28.1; 25.3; 23.6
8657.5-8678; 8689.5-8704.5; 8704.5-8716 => -1.4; 20.3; 24.9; 23.8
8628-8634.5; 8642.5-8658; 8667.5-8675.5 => 1.6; 29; 22.8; 21.4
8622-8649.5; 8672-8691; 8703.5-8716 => 1.3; 26.3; 23.2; 24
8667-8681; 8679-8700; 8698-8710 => -0.5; 22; 23.9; 24.5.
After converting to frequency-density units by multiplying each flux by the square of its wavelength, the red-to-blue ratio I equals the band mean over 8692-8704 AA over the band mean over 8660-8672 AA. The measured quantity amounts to 1.3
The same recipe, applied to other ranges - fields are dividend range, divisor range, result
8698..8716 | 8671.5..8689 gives 1.06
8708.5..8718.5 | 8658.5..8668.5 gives 1.31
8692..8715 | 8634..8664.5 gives 1.05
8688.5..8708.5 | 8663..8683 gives 1.15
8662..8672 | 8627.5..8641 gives 0.66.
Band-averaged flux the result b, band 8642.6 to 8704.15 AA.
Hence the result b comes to 22.5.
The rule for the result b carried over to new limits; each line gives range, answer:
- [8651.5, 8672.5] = 20.4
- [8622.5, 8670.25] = 23.8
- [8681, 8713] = 24.1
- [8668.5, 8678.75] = 22.2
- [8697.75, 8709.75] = 24.5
